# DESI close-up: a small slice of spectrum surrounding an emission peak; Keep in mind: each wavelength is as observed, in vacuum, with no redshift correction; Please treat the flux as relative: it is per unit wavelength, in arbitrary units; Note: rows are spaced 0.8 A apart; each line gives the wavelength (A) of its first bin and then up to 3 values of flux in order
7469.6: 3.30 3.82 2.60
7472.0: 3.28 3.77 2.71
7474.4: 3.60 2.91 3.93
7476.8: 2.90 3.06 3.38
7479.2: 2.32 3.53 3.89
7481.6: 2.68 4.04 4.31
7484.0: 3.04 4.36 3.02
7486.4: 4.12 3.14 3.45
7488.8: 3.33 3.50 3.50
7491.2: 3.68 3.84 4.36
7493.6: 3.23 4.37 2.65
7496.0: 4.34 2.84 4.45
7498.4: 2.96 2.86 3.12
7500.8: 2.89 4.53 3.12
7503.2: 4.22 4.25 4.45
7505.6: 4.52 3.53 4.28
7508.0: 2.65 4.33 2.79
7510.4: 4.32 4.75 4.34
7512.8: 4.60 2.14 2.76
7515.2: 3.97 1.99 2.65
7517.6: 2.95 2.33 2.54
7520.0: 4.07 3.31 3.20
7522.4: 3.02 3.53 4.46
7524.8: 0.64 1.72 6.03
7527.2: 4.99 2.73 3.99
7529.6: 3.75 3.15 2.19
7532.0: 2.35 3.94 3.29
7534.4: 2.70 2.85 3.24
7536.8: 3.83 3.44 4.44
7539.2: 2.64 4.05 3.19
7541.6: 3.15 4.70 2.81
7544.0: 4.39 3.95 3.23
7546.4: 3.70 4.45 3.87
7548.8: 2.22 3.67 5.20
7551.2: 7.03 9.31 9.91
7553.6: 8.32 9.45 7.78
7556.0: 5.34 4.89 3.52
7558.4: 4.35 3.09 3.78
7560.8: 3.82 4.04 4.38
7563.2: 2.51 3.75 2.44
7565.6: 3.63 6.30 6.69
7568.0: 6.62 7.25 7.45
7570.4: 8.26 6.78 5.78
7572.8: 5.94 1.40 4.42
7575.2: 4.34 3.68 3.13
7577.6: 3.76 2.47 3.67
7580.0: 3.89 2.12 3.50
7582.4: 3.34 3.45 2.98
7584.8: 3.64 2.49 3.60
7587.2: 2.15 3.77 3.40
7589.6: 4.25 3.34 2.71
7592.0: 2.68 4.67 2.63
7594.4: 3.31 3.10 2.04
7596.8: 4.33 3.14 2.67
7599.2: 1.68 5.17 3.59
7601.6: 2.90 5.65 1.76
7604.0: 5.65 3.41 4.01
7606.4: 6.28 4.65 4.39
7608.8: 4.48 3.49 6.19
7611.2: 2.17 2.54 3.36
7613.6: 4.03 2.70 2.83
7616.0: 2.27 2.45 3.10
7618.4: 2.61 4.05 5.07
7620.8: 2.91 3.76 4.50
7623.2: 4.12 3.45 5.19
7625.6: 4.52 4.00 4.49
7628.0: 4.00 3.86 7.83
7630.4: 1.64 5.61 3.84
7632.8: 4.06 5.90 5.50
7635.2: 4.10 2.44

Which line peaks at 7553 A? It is [S II] 6716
